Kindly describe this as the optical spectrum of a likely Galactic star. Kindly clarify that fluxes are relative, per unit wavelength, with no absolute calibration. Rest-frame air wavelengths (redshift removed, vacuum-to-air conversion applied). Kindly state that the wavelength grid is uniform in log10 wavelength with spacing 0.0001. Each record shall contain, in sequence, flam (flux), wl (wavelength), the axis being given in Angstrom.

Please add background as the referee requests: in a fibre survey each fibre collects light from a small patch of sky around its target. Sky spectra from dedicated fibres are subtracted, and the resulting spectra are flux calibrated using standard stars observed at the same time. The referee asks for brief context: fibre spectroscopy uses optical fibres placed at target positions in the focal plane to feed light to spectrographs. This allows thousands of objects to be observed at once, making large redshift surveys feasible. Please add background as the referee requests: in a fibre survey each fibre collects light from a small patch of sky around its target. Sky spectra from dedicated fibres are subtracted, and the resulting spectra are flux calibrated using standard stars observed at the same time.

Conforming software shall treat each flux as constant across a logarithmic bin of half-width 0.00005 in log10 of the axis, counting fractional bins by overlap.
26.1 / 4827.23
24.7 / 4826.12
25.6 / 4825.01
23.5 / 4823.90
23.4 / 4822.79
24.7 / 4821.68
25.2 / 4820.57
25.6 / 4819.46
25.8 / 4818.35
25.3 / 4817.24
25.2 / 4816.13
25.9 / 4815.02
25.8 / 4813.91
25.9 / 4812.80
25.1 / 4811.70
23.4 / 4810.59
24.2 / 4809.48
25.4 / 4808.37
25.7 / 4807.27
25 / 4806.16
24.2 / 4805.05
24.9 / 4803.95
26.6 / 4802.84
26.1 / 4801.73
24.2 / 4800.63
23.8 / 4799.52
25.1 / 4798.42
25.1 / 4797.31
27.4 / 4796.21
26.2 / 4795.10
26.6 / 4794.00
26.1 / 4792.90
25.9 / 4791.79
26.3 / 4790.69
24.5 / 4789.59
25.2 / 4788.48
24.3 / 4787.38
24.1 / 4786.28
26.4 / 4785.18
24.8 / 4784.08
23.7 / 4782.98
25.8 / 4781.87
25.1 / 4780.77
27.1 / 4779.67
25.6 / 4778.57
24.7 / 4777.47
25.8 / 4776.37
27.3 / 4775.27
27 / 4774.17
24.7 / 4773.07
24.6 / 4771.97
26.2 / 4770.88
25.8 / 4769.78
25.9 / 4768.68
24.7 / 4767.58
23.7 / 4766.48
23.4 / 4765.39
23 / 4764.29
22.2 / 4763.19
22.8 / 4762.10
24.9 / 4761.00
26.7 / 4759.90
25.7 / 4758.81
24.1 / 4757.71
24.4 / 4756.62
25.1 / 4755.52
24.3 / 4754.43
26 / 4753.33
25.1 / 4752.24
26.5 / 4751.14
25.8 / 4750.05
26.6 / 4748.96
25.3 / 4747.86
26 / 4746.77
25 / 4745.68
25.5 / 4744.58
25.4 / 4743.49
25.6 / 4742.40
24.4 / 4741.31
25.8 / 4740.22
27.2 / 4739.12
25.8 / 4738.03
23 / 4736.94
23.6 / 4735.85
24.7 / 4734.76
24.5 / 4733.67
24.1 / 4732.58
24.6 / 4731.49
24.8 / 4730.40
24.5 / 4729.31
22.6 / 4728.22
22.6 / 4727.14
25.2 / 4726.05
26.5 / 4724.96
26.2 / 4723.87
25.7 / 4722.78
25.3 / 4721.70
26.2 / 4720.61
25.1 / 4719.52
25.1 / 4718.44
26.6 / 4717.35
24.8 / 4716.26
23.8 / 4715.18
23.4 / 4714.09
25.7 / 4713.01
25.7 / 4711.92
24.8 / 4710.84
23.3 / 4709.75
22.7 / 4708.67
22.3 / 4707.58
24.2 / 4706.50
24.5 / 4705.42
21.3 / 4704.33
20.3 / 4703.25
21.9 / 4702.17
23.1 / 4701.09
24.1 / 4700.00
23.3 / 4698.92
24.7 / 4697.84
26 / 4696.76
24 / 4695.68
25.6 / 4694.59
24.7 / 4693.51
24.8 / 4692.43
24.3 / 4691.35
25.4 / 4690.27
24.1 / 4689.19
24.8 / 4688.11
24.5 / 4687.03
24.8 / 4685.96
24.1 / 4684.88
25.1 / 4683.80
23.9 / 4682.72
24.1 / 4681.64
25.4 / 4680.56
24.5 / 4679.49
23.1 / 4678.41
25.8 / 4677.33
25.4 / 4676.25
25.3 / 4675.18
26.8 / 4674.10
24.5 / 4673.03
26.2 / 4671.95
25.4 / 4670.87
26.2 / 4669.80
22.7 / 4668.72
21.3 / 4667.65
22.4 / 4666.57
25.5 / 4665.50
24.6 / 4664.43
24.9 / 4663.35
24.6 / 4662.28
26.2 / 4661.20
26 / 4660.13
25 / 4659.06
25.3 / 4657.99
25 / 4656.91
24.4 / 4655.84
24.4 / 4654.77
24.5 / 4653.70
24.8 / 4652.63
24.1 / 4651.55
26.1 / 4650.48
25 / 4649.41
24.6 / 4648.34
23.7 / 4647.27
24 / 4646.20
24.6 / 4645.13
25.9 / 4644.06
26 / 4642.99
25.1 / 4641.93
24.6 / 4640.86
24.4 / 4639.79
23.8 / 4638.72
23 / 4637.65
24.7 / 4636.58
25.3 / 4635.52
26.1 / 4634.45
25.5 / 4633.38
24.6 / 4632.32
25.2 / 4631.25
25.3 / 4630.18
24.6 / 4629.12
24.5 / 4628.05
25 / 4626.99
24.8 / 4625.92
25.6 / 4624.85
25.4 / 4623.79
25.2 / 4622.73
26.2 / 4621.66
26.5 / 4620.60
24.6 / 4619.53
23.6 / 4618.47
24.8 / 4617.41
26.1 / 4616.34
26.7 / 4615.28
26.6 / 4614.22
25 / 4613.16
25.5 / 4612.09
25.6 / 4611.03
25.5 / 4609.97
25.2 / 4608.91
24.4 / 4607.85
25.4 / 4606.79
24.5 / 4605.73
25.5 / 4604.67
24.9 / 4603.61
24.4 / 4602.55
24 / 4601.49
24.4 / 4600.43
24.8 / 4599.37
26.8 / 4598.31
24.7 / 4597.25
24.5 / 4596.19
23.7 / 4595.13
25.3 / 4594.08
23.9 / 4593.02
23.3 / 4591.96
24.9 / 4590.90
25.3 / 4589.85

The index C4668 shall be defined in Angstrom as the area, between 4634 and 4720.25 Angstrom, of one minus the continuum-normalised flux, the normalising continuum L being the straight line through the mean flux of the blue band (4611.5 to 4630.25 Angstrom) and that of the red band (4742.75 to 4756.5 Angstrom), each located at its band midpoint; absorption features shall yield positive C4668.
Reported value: 3.0 Angstrom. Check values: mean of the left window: 25.3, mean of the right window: 25.5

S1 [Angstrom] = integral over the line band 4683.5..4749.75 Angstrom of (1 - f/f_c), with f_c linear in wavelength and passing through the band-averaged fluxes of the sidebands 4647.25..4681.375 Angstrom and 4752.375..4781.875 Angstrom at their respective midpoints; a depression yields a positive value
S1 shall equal 0.92 Angstrom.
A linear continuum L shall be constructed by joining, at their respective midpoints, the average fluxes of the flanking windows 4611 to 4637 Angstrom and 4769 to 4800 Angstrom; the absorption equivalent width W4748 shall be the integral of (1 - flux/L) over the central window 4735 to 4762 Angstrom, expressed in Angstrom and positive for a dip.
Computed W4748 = 0.2 Angstrom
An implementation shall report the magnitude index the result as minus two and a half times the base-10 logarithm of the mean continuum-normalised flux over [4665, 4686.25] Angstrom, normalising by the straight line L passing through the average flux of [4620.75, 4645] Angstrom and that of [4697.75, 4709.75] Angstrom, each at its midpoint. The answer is -0.04 mag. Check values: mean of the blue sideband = 25.1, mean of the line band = 24.6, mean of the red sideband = 22.9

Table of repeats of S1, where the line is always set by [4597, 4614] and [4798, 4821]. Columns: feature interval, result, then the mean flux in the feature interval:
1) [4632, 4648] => 0.2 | 24.8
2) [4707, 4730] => 0.4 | 24.7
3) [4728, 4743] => 0.3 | 24.7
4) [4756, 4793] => 0.1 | 25.1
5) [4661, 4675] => 0.2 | 24.7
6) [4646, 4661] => 0.2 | 24.8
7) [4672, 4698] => 0.3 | 24.8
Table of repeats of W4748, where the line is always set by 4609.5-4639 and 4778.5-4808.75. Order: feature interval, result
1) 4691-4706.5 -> 0.9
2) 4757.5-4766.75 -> 0.5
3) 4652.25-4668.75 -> 0.5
